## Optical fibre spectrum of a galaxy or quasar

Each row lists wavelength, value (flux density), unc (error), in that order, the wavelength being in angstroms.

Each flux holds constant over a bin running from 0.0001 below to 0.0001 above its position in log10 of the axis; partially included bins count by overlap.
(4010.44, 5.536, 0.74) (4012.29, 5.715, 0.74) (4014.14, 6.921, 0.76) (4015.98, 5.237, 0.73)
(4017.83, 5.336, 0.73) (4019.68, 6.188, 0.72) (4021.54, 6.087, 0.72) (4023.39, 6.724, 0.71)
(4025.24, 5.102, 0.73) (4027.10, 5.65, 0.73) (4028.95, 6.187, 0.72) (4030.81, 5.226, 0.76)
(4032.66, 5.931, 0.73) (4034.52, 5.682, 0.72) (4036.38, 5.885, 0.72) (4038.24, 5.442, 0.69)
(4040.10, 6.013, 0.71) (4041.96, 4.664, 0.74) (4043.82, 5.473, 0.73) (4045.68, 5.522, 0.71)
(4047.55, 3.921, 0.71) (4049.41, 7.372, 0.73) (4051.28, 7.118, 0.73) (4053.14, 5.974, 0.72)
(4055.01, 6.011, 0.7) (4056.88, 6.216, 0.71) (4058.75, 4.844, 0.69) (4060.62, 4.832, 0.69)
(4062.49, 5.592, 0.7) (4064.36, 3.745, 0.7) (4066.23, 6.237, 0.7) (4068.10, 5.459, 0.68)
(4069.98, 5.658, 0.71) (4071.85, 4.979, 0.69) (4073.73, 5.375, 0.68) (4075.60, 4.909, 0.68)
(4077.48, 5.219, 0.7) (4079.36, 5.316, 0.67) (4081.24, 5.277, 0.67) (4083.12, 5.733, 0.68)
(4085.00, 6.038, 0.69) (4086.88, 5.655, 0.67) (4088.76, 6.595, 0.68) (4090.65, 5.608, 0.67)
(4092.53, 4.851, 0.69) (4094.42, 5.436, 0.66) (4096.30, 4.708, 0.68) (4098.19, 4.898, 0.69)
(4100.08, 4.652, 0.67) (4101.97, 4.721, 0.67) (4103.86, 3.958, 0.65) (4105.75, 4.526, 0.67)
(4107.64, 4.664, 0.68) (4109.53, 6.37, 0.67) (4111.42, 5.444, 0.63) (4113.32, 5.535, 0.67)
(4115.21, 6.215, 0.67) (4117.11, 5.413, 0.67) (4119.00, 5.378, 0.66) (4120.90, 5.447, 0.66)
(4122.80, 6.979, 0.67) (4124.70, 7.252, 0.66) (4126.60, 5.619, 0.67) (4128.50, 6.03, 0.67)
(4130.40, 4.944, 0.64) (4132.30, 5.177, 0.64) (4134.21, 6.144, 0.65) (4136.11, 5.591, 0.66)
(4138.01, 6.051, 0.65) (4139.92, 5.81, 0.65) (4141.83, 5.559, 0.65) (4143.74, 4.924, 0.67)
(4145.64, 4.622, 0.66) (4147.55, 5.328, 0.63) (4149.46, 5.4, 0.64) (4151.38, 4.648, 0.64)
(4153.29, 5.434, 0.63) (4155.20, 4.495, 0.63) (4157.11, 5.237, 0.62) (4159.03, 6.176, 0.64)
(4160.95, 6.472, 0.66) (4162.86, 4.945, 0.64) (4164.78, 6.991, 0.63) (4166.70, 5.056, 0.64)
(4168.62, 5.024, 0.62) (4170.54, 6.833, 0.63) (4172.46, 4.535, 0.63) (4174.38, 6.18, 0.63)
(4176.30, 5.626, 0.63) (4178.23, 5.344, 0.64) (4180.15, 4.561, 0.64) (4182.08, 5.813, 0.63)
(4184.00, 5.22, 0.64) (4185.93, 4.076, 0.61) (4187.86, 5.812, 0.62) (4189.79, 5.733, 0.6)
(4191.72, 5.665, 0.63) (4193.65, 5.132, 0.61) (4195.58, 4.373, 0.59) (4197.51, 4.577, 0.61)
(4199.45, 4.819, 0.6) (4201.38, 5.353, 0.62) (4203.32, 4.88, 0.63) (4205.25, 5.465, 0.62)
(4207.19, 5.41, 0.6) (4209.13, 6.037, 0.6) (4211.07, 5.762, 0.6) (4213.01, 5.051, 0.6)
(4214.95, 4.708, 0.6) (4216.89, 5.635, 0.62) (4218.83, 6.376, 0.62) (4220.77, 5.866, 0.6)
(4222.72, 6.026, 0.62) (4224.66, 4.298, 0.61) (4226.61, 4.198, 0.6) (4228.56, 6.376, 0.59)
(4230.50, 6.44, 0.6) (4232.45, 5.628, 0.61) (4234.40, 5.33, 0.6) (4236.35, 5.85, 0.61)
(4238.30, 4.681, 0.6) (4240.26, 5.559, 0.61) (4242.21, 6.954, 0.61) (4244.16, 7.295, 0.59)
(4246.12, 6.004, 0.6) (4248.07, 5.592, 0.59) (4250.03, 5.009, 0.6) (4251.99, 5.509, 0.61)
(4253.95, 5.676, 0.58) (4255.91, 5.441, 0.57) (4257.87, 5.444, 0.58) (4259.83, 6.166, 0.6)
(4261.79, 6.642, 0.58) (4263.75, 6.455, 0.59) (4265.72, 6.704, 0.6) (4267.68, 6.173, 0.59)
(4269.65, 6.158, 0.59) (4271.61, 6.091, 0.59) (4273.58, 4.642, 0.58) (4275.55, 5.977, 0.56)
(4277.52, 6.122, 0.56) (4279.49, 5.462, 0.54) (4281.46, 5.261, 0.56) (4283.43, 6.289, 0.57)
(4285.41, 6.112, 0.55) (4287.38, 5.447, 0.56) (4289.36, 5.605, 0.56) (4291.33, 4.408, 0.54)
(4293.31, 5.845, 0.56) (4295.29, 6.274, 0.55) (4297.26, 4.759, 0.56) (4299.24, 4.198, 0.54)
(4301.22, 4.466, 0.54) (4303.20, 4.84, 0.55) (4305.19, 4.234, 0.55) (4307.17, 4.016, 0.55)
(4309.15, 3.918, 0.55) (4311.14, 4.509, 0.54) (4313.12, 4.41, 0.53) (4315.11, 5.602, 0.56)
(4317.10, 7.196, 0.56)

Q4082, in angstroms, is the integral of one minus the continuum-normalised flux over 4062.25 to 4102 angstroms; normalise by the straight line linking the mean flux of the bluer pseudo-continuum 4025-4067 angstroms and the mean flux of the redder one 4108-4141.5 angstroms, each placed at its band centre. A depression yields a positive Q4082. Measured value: 2.7 angstroms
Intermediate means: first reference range 5.6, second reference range 5.82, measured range 5.31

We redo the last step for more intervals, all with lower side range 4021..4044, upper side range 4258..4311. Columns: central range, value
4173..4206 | 2.0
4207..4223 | -0.4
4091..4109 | 2.7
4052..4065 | 0.7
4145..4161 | 0.9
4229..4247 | -1.6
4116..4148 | -0.4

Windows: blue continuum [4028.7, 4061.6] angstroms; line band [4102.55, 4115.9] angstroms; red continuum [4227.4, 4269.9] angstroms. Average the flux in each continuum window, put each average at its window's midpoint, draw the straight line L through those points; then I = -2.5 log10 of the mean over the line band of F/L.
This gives 0.11 mag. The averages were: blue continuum 5.67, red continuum 5.95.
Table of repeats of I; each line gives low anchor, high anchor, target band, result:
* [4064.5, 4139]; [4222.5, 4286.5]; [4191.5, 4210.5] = 0.10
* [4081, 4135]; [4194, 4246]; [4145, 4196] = 0.02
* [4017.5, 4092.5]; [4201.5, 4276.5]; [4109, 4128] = -0.06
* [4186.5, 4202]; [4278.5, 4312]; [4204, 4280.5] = -0.13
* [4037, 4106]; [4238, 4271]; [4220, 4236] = 0.07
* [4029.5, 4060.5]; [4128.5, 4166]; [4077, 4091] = -0.02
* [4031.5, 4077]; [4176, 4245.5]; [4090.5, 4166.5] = 0.01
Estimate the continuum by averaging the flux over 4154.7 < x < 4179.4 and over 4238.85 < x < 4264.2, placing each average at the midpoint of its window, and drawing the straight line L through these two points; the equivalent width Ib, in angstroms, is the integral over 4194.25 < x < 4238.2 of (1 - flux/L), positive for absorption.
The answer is 3.4 angstroms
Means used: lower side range 5.62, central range 5.37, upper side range 5.95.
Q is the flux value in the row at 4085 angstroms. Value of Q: 6.038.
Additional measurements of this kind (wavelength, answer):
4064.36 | 3.745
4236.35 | 5.85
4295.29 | 6.274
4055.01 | 6.011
